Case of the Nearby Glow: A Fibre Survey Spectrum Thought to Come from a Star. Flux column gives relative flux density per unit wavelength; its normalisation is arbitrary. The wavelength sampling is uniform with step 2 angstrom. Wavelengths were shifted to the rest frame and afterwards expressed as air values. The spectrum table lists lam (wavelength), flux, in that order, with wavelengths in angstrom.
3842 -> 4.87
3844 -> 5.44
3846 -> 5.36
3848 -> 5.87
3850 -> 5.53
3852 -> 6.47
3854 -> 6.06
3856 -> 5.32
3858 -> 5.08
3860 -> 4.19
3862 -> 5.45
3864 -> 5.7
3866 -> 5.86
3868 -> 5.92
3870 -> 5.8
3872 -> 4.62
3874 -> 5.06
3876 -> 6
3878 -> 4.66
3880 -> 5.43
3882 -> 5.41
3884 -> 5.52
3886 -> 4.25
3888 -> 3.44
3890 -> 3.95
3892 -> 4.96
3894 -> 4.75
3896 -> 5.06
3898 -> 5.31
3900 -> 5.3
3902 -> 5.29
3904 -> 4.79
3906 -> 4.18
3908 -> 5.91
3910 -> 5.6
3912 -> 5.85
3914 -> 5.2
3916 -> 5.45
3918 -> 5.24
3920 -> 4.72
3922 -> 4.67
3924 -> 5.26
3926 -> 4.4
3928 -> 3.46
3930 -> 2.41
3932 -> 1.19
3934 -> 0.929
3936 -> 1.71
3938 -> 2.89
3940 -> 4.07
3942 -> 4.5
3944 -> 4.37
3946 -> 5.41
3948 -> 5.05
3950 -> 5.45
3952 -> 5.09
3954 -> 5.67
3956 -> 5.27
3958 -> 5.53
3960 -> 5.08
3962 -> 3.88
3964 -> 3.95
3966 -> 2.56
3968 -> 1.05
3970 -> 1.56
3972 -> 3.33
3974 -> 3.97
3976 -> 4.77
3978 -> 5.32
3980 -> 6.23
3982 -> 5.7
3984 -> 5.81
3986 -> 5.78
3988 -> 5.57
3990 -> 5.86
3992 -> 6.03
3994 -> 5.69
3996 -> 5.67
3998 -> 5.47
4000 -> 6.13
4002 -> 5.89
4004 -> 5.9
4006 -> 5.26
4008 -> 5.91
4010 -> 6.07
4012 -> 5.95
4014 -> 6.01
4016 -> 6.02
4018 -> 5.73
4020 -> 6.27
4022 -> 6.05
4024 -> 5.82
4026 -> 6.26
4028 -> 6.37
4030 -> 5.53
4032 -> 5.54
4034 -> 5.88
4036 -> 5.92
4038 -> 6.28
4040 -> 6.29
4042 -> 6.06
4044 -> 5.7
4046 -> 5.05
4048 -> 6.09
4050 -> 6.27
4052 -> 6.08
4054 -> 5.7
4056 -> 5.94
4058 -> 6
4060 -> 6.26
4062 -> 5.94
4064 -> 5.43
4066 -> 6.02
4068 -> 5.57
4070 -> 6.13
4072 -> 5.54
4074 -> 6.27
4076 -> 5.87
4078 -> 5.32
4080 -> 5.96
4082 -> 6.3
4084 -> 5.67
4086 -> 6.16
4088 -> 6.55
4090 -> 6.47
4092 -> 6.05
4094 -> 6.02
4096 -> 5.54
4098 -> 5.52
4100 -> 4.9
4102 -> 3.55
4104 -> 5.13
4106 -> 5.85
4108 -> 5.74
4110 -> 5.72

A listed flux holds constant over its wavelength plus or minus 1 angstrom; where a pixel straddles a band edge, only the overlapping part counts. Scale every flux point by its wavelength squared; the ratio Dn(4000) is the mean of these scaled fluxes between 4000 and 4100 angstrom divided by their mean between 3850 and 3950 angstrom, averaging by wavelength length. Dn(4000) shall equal 1.3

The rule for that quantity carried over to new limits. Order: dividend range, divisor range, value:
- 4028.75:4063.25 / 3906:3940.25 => 1.55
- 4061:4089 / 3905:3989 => 1.44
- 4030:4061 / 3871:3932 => 1.32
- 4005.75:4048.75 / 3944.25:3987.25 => 1.33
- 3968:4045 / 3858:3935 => 1.24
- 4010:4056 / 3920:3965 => 1.51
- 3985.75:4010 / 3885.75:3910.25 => 1.26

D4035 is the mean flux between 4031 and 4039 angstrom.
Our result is 5.91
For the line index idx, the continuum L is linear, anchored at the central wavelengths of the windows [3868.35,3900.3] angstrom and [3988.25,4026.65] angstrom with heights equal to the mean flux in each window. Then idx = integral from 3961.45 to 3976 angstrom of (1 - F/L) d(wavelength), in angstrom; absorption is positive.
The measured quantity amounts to 6.76 angstrom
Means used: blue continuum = 4.98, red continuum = 5.88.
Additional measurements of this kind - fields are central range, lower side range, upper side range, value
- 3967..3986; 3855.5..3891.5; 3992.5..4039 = 4.7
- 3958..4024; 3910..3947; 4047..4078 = -2.9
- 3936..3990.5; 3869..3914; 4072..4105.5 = 8.0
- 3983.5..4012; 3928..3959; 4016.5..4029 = -2.1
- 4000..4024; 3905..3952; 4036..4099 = -2.9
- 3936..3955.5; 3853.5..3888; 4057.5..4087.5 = 3.2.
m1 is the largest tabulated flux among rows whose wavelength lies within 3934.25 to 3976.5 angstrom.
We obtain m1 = 5.67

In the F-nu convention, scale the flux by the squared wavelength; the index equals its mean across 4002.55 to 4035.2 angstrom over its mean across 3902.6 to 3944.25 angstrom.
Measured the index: 1.50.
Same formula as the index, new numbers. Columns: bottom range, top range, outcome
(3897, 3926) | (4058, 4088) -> 1.24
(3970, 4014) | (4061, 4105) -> 1.10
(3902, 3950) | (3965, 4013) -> 1.22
